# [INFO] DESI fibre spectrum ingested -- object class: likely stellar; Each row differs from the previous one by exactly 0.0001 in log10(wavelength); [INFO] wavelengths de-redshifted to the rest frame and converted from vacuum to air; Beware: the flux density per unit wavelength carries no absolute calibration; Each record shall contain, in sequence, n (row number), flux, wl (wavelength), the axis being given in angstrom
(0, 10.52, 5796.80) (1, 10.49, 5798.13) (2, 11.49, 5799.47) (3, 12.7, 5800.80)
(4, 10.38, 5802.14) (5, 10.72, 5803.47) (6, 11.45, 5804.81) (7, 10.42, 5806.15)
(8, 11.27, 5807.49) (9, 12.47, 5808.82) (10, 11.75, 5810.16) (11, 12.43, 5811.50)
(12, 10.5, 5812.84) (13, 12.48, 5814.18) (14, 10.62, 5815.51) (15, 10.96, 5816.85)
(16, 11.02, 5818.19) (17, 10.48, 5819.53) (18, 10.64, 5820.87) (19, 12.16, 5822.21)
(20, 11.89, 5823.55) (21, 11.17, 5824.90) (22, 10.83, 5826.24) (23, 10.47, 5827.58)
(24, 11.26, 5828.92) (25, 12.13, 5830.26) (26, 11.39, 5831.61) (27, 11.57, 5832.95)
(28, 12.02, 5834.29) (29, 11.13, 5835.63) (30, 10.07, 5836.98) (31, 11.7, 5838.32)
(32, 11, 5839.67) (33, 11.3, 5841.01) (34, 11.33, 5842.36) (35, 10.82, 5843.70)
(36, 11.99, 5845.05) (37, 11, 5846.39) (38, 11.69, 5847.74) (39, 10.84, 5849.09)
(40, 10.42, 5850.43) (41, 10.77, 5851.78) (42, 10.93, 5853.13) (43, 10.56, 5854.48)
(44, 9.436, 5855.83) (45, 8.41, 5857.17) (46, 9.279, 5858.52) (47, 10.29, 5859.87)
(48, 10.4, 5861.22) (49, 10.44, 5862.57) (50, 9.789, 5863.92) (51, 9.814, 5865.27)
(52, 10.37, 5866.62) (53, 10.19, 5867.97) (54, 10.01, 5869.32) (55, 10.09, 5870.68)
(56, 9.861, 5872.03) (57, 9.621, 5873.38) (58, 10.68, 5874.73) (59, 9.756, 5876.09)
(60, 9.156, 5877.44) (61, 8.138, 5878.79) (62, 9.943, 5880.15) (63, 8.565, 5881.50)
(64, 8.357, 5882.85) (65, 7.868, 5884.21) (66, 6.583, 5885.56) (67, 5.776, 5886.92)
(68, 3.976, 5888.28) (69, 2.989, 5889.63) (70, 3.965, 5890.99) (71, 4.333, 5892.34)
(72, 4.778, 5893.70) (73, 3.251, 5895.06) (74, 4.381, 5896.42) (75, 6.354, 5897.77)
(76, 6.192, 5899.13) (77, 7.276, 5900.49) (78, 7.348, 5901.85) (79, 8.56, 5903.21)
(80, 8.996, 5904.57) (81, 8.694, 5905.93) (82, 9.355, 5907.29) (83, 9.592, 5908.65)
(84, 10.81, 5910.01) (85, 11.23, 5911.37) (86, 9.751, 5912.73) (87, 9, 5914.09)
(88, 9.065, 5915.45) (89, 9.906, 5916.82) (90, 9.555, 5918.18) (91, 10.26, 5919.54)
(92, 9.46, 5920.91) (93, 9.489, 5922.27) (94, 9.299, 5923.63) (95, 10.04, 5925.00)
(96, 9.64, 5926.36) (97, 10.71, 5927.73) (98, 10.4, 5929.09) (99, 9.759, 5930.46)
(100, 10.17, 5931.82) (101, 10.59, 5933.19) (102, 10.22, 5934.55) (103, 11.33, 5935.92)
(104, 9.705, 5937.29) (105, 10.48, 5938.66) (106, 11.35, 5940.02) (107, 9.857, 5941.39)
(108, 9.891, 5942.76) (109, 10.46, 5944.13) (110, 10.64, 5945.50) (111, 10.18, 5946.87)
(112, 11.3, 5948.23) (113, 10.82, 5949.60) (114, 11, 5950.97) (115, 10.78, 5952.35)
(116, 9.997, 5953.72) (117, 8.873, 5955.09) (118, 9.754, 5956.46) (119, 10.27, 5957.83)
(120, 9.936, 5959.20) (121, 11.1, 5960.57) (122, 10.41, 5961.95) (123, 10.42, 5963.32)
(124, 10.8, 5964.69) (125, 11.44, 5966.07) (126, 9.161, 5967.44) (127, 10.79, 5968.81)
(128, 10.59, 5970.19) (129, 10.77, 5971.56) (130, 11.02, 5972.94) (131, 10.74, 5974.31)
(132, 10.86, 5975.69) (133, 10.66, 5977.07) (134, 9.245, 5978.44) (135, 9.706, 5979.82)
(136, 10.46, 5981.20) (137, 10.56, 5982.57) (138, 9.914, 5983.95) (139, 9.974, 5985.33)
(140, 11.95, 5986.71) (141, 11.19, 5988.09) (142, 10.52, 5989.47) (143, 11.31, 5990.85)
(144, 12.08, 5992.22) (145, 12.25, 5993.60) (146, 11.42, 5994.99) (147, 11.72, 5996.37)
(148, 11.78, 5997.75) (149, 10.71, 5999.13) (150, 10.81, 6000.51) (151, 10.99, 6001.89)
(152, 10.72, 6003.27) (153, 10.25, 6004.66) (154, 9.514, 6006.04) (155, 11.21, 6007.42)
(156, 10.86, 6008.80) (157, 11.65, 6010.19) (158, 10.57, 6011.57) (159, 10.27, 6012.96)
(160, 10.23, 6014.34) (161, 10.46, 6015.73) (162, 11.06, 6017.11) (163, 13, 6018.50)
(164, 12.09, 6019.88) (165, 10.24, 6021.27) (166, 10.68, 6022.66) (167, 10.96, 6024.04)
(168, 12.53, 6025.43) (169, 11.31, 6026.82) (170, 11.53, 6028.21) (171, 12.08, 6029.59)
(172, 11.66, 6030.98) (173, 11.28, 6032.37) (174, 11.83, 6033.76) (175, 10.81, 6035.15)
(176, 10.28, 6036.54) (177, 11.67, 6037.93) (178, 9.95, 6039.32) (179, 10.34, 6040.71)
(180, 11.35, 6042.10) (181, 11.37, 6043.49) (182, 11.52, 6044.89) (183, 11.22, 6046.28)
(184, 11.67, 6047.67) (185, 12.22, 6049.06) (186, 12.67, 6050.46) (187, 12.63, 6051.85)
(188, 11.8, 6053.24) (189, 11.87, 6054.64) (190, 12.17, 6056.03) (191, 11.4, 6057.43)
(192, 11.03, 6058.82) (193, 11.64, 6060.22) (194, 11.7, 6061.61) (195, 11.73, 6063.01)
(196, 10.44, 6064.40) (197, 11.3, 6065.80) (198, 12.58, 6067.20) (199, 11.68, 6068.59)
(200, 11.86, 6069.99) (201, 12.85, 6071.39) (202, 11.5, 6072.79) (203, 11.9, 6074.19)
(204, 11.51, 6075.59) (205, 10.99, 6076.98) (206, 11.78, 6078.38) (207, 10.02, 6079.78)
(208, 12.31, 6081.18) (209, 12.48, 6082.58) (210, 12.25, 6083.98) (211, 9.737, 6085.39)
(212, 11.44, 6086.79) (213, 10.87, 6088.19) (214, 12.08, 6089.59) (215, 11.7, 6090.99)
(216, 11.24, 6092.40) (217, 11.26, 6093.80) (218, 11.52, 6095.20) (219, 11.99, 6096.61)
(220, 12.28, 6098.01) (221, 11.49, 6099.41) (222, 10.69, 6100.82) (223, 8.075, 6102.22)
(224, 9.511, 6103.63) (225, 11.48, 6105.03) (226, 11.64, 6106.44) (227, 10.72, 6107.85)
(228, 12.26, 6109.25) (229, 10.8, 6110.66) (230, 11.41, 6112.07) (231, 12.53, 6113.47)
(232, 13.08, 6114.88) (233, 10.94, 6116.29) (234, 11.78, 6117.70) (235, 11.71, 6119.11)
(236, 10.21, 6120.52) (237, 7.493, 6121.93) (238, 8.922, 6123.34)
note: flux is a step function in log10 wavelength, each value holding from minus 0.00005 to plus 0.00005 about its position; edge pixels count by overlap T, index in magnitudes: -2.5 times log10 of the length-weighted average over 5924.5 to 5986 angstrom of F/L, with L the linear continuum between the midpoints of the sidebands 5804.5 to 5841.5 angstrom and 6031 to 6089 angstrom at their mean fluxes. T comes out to 0.10 mag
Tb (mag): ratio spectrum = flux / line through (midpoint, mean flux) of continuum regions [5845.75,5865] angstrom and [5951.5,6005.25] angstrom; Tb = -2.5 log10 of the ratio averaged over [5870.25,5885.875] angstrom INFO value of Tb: 0.14 mag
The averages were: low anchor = 10.3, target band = 9.1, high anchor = 10.7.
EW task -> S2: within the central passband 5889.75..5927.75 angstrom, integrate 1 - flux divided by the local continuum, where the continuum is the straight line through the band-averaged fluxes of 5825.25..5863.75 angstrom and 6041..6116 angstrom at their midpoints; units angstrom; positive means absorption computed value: 9.9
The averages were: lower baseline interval 10.8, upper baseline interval 11.5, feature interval 8.14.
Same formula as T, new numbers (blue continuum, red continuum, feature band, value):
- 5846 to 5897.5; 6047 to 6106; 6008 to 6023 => -0.04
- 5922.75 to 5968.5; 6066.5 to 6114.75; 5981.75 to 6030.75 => -0.03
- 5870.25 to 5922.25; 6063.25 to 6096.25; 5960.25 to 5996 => -0.12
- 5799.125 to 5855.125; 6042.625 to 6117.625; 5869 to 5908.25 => 0.46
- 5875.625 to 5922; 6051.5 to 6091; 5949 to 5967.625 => -0.14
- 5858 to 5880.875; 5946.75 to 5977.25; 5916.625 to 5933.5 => 0.03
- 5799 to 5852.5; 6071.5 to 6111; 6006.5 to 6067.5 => -0.01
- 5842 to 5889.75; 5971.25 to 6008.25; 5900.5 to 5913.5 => 0.08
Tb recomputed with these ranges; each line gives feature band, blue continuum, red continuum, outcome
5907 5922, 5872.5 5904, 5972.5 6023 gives -0.24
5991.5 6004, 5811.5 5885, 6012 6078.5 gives -0.01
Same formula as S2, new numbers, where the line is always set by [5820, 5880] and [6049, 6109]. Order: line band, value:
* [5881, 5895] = 6.7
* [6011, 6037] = 0.1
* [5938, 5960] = 1.3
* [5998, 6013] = 0.6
